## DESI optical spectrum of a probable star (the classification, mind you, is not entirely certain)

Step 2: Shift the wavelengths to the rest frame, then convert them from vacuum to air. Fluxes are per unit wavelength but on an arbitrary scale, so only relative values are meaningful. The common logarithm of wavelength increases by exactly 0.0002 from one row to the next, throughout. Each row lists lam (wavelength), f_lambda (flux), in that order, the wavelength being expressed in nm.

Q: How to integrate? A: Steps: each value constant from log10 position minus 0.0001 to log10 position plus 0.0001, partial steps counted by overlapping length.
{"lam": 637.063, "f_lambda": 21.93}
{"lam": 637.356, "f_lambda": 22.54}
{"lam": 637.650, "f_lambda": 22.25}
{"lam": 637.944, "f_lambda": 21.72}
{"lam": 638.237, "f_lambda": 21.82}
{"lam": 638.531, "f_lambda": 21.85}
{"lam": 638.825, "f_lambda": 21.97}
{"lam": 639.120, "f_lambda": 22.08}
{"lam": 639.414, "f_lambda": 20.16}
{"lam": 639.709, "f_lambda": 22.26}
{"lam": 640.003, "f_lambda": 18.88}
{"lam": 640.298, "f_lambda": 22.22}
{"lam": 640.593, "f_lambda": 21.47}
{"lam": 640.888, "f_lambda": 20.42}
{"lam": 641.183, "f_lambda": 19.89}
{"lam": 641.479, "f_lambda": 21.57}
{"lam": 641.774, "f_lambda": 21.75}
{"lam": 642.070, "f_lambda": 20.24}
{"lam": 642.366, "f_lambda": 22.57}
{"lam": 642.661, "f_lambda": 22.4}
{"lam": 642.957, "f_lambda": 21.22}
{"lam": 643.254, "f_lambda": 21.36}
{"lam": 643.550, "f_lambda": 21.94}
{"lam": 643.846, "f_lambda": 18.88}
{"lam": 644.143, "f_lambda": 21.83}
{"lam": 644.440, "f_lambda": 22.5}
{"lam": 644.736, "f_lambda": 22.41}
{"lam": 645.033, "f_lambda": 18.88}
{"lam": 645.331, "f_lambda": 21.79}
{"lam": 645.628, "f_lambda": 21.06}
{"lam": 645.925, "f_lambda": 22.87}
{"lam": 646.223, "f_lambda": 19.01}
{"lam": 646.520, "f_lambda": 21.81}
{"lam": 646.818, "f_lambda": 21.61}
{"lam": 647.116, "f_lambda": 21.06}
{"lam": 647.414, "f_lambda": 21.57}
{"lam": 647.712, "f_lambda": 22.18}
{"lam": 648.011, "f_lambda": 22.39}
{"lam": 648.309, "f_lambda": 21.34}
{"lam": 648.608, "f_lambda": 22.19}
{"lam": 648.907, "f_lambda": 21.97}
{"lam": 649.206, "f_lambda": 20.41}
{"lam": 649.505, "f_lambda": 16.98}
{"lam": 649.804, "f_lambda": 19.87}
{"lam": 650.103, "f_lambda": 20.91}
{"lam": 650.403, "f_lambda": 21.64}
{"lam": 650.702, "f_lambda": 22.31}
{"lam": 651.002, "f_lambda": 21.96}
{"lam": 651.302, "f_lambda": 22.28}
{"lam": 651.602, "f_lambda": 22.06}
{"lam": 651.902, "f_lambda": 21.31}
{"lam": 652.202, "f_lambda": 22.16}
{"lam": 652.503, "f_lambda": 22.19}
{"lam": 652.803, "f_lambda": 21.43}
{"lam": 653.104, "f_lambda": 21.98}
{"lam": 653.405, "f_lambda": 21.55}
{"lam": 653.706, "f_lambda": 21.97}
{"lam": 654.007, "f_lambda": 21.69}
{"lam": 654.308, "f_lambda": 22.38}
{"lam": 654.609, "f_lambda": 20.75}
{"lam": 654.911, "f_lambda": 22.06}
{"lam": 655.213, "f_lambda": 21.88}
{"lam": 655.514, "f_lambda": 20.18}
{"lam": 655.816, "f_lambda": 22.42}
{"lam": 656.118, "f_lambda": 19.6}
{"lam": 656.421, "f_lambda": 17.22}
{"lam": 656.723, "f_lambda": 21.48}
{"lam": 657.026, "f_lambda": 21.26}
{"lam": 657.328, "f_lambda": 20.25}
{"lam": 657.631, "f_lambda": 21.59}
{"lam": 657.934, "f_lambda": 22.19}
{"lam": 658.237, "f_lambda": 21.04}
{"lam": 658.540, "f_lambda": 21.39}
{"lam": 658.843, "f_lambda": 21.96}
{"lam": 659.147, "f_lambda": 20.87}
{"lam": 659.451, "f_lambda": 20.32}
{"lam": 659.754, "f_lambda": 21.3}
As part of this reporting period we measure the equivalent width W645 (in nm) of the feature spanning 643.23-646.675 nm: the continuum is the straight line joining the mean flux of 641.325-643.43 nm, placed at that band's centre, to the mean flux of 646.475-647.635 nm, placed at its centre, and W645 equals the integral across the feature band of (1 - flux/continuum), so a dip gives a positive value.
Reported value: 0.058 nm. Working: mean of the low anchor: 21.6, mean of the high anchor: 21.5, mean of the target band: 21.2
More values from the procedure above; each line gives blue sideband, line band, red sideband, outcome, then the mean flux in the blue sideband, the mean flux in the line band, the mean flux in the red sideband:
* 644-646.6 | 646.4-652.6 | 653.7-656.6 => -0.07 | 21.3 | 21.4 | 21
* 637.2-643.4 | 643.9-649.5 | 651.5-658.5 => 0.02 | 21.5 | 21.3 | 21.3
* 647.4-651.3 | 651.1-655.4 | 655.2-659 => -0.15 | 21.2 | 21.8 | 20.9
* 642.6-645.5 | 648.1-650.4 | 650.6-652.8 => 0.12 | 21.3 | 20.6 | 22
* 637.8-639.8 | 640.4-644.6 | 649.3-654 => 0.06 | 21.7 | 21.3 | 21.4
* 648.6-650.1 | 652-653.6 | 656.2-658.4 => -0.11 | 20.2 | 21.8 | 20.7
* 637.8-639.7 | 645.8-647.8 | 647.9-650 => -0.05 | 21.6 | 21.4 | 20.7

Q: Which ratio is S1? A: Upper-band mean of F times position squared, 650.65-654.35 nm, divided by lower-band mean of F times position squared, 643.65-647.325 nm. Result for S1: 1.1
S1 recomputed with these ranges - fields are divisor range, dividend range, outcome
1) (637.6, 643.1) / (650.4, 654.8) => 1.06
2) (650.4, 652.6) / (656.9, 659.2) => 0.99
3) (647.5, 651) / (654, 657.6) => 1.01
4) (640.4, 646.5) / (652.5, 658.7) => 1.04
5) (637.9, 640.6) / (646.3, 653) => 1.03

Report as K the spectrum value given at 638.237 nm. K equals 21.82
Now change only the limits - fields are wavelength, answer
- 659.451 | 20.32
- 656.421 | 17.22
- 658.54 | 21.39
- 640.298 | 22.22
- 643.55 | 21.94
